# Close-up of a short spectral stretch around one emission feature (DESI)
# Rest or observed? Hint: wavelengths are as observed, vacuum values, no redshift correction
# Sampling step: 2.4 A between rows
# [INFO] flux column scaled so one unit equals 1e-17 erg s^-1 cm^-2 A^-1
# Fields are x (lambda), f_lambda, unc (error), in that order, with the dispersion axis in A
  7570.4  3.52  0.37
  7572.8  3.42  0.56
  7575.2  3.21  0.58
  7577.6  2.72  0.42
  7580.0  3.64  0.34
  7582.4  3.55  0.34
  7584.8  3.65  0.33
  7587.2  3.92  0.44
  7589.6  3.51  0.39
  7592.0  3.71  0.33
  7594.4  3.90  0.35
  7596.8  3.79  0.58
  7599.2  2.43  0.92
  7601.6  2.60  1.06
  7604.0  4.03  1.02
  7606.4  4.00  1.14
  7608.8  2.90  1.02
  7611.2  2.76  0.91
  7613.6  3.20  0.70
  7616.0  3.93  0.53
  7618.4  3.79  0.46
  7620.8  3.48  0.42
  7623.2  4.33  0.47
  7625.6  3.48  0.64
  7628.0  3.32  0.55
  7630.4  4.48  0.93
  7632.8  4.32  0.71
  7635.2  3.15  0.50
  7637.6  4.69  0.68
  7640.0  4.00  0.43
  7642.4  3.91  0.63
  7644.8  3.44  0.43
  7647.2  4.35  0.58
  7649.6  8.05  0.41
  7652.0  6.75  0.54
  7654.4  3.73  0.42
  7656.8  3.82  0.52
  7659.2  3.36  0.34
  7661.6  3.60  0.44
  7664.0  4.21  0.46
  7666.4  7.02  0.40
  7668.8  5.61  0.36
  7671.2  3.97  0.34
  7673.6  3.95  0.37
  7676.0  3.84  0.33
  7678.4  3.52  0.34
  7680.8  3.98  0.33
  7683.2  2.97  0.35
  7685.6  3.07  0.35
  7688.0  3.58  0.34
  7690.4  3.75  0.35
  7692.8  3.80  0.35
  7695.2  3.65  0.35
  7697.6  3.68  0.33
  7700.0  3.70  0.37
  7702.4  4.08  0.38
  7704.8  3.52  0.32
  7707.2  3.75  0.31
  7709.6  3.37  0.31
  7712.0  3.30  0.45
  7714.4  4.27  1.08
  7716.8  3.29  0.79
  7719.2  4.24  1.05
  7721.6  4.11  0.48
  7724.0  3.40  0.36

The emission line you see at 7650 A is [S II] 6716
